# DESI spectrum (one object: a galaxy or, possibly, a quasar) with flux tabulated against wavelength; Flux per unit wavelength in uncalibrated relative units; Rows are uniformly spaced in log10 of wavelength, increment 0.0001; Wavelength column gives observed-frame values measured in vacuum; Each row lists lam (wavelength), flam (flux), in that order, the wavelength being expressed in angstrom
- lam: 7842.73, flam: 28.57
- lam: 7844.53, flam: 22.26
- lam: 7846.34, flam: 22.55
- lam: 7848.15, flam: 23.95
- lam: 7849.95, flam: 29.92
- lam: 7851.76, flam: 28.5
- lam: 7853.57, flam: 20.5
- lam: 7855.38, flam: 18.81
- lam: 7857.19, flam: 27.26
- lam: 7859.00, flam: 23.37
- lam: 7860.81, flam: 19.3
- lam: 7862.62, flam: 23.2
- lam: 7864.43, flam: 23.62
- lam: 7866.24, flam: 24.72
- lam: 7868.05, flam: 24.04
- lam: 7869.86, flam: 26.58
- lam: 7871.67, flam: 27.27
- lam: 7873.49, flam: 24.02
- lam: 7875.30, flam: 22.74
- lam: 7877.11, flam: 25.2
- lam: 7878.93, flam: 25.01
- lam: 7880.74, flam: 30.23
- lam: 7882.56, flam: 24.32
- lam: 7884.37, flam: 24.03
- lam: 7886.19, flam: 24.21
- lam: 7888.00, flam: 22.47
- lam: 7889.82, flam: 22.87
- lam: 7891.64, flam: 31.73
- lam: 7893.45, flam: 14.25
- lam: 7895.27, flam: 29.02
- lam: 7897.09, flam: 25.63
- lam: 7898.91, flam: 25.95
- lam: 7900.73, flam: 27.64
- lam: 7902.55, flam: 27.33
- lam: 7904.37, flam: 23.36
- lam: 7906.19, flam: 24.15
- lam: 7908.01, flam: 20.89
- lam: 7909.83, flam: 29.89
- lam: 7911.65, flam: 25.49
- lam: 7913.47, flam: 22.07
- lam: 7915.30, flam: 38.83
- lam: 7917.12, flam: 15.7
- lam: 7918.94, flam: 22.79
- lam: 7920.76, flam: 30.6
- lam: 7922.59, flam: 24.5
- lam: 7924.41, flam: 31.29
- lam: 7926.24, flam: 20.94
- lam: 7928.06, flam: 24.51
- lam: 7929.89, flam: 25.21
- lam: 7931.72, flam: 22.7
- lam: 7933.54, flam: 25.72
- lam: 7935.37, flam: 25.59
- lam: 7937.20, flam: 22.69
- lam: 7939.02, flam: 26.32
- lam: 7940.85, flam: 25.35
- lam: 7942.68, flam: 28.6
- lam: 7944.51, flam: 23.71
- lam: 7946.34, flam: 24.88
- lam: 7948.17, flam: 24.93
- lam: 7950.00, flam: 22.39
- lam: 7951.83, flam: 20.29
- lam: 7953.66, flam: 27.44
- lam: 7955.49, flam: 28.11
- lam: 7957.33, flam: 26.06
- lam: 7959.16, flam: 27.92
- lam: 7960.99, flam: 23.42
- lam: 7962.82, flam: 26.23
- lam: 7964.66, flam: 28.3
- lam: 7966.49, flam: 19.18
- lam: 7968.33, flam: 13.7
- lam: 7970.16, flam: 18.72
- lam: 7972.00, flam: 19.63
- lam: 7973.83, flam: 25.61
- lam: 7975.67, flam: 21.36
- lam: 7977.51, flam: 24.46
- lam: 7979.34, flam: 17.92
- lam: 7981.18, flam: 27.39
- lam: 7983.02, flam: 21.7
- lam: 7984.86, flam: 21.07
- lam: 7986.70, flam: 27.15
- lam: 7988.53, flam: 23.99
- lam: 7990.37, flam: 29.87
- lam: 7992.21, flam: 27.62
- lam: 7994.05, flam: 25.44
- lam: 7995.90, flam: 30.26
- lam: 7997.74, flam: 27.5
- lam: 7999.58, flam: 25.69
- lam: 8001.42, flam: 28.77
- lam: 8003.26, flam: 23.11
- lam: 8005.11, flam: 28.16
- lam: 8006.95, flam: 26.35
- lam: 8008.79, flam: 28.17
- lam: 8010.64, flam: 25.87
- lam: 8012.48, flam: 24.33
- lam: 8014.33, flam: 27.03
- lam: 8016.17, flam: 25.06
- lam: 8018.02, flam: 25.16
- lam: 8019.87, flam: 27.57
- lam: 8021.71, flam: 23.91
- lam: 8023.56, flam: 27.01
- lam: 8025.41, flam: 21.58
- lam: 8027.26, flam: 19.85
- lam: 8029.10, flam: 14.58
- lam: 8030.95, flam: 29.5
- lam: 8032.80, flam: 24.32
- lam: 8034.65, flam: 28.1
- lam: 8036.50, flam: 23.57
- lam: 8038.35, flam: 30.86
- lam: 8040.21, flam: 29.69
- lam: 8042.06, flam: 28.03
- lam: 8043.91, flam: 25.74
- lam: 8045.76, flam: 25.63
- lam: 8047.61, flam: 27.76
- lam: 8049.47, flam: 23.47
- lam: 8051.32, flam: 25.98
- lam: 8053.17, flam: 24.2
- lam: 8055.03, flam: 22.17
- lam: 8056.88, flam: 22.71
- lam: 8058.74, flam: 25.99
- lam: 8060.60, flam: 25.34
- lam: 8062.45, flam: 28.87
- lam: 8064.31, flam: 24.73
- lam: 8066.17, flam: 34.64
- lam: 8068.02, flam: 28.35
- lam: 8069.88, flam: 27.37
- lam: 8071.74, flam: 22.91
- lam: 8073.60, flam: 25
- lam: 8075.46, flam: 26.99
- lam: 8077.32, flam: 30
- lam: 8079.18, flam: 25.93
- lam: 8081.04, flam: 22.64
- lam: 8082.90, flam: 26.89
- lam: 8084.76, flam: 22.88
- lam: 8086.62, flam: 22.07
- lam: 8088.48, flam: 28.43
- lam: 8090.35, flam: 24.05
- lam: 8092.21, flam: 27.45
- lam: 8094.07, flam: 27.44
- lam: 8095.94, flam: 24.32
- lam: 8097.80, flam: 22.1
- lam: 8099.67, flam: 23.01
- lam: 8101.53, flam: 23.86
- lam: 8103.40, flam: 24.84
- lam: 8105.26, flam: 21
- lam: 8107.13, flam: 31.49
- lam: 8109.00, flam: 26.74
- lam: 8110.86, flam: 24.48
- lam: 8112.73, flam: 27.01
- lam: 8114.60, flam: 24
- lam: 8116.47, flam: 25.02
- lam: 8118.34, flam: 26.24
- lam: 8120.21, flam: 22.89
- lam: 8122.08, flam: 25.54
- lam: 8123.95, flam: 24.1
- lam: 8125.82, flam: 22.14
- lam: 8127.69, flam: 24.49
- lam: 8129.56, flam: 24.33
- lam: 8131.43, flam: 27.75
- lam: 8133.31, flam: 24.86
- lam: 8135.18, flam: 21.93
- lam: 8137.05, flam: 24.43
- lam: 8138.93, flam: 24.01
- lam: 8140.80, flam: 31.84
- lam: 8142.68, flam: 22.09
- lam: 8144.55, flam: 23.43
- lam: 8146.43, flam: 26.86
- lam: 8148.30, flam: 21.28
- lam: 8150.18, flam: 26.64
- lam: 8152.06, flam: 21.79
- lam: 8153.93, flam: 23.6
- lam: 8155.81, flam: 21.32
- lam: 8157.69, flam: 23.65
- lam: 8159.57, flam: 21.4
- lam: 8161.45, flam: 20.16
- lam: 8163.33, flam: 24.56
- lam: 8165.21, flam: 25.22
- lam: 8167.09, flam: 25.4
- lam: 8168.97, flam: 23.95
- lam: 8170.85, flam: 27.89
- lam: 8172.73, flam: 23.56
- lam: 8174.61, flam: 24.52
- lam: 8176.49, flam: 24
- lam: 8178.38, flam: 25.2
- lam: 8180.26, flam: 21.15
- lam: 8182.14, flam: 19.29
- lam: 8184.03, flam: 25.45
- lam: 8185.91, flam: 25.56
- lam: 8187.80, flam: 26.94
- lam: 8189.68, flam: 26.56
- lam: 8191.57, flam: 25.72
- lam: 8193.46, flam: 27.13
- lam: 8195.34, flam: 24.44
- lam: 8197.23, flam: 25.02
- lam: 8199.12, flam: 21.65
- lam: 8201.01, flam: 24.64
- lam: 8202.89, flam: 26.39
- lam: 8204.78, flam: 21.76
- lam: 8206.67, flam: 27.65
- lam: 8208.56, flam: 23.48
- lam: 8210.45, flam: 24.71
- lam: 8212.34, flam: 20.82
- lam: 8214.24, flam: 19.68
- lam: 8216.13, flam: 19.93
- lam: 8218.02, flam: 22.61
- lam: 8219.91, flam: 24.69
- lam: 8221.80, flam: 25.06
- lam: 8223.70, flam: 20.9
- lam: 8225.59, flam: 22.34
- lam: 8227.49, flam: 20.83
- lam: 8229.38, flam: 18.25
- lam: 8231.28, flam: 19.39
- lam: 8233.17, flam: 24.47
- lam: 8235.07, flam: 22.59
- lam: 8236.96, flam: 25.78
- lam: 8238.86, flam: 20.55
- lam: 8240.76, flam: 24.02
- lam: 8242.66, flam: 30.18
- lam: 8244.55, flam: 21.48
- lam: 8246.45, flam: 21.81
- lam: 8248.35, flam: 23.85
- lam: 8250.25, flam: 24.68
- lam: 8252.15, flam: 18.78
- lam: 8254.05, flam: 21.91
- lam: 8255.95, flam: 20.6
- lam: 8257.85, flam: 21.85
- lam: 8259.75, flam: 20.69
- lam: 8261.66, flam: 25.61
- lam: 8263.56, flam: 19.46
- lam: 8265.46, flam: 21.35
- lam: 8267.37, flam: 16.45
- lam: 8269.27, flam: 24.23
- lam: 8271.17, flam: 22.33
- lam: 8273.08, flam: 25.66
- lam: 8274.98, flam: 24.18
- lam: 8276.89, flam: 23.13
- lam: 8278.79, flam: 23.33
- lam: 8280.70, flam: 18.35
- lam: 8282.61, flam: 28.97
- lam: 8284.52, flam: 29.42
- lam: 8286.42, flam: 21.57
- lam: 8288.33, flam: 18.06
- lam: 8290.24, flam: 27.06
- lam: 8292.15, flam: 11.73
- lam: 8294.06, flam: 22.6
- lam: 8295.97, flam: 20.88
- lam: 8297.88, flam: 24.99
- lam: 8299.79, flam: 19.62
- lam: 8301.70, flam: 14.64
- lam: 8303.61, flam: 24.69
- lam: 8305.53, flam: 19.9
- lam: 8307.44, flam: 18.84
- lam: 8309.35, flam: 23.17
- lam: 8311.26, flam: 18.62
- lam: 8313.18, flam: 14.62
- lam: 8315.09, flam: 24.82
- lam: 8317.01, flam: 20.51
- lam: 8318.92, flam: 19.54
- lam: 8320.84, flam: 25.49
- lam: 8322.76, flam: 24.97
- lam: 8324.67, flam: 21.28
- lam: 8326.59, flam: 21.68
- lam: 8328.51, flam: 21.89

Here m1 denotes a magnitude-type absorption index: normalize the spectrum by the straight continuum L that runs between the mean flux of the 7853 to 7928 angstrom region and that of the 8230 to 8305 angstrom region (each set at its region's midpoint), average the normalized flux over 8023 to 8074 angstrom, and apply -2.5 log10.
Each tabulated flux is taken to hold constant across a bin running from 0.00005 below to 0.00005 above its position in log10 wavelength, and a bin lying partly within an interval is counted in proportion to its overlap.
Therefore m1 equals -0.083 mag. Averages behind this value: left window 24.8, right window 22.3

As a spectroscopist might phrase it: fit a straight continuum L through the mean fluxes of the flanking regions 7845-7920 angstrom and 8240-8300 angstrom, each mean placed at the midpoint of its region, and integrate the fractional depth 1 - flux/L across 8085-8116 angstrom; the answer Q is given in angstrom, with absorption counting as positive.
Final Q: -2.1 angstrom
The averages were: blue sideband 24.7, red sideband 22.5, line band 25.1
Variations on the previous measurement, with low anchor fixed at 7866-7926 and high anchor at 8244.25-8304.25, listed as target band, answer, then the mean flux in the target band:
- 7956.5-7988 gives 2.25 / 22.9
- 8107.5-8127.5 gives -1.36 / 25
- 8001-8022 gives -1.54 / 26.1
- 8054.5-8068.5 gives -1.63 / 26.7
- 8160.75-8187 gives -1.33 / 24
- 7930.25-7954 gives 0.34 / 24.6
